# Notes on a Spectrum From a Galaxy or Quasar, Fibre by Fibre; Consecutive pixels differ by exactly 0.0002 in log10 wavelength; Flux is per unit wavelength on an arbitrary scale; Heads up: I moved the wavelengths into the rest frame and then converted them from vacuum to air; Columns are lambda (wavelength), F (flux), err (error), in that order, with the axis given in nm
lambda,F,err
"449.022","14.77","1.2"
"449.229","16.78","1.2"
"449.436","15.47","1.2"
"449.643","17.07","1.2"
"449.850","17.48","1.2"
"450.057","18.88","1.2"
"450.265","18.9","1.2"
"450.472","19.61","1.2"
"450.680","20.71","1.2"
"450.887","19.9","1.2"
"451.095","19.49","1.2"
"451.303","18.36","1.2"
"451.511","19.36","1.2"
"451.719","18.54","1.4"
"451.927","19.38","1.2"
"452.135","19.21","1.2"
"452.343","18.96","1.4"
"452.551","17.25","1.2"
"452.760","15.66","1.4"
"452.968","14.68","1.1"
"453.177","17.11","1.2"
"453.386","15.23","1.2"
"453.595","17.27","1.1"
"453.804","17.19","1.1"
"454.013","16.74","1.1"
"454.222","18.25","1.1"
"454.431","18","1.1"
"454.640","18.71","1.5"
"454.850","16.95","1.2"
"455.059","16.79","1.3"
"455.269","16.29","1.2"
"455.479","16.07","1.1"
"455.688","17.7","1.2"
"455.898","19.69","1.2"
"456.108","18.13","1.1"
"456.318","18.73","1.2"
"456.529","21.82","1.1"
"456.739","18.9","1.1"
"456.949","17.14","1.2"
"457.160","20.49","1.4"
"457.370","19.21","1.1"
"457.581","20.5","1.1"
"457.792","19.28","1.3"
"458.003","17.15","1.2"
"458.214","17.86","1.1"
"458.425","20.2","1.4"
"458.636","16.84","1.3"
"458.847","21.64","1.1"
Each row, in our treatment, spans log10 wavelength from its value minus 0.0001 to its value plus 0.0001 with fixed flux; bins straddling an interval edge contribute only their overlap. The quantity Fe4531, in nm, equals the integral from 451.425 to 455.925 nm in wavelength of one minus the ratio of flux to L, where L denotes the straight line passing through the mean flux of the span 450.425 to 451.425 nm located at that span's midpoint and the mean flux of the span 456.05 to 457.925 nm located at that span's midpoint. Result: 0.47 nm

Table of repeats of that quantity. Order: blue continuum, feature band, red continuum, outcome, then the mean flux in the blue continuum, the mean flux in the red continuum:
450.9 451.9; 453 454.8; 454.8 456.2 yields 0.08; 19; 17.4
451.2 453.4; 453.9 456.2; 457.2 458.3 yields 0.09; 17.7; 18.9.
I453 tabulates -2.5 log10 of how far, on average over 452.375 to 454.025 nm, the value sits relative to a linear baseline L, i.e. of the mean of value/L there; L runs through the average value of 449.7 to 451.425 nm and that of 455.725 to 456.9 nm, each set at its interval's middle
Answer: 0.16 mag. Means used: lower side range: 19.1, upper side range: 19.2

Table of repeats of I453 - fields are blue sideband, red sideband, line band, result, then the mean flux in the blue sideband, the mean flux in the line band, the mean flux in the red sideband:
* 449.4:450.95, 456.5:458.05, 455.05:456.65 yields 0.052 mag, 18.6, 18.2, 19.3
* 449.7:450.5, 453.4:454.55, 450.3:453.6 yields -0.014 mag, 18.5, 18.2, 17.3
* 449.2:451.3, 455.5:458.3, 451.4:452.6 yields -0.016 mag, 18.5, 18.9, 18.9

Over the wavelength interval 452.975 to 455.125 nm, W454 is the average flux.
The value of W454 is 17.1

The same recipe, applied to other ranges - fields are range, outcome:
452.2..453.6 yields 16.6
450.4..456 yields 17.9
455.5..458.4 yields 18.9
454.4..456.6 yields 18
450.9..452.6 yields 18.9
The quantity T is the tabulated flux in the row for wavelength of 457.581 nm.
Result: 20.5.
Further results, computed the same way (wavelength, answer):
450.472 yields 19.61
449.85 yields 17.48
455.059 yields 16.79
